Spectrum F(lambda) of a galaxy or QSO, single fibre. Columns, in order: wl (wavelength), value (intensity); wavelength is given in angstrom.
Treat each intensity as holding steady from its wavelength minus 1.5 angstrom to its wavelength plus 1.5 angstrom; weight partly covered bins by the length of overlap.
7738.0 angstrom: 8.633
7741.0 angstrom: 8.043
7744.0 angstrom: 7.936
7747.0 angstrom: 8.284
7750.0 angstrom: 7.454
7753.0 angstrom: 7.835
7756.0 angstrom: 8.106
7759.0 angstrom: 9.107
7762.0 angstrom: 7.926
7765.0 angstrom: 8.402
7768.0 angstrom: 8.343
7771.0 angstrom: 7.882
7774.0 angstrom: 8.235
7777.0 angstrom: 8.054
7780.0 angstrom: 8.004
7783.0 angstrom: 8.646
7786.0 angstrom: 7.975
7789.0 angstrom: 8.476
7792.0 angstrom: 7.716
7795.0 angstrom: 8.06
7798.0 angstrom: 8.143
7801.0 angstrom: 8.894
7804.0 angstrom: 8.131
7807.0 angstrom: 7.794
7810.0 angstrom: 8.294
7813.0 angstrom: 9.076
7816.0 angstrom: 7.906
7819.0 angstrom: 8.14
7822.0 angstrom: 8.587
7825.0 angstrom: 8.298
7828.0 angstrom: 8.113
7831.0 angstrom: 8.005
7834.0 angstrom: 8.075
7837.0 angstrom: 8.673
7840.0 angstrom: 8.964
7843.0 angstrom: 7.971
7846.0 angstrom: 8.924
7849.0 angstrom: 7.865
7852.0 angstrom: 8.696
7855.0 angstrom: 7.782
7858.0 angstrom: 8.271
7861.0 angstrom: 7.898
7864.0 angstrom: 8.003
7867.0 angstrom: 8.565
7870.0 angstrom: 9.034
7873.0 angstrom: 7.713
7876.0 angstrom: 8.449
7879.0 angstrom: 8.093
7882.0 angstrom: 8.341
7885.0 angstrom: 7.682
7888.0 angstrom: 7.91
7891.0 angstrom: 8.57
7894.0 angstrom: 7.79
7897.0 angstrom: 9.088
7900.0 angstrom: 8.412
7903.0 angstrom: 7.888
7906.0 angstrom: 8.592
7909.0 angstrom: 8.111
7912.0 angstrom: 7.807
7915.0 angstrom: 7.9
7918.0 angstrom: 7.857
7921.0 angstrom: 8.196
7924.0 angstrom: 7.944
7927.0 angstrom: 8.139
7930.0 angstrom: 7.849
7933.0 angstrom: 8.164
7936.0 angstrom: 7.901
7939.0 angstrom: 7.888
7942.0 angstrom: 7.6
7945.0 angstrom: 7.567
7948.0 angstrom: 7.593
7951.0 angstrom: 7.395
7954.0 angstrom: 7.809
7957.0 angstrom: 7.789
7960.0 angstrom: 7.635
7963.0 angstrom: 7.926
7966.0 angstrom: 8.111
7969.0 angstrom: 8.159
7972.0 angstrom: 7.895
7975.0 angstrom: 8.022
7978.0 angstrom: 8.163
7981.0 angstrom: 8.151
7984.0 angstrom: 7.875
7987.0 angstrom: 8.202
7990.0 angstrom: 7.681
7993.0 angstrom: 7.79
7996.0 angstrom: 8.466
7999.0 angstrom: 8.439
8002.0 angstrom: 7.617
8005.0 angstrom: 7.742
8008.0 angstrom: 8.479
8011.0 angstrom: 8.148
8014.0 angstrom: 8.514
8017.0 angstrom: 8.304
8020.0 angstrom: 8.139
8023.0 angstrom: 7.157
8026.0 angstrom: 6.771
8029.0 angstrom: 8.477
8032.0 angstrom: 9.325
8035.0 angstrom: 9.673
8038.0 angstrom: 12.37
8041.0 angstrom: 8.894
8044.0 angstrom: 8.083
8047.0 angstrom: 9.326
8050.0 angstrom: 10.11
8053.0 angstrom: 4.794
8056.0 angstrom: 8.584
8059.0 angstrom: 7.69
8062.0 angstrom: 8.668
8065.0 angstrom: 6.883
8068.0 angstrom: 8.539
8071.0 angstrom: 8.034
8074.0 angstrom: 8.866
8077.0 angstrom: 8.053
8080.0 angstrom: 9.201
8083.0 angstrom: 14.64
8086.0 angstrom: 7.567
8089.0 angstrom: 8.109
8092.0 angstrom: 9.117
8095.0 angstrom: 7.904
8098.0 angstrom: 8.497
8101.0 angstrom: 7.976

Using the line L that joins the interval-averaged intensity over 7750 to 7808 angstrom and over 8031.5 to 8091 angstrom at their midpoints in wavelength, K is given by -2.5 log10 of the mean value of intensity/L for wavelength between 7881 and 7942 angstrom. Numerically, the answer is 0.05 mag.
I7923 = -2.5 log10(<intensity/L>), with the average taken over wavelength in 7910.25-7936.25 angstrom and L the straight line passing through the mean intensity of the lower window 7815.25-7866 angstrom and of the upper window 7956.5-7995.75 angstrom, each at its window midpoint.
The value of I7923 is 0.01 mag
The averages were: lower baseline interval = 8.25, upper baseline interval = 7.97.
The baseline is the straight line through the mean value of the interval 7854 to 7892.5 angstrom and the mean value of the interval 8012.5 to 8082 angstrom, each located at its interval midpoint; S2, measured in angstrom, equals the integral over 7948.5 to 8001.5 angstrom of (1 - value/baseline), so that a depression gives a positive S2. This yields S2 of 2.60 angstrom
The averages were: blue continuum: 8.18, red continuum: 8.5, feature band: 7.96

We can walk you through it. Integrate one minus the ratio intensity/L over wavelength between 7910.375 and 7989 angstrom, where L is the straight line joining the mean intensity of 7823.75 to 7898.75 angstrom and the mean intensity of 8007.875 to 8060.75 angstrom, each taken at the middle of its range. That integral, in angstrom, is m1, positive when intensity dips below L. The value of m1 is 4.5 angstrom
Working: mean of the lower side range 8.27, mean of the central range 7.9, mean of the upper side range 8.49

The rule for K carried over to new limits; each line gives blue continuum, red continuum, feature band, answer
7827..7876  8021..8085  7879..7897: 0.030 mag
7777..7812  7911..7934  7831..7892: -0.024 mag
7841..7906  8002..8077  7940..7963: 0.089 mag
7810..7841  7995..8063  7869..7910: 0.017 mag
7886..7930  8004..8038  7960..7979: 0.039 mag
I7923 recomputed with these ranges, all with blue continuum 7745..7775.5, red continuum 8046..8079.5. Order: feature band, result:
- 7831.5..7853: -0.036 mag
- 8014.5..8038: -0.050 mag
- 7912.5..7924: 0.026 mag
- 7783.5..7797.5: 0.007 mag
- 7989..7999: 0.012 mag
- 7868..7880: -0.025 mag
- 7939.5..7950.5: 0.077 mag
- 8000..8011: 0.021 mag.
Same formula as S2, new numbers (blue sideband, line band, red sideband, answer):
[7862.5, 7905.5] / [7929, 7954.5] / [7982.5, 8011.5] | 1.25 angstrom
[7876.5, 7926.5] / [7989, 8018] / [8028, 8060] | 1.82 angstrom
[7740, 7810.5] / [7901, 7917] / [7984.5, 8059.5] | 0.38 angstrom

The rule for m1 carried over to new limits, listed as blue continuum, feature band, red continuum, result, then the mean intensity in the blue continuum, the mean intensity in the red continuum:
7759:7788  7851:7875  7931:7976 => -0.6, 8.22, 7.83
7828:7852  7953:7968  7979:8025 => 0.5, 8.36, 8.03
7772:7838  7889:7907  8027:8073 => 0.0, 8.23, 8.61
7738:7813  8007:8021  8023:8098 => 0.5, 8.18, 8.7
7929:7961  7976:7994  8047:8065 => -0.3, 7.74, 7.99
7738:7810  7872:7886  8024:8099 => 0.5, 8.16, 8.72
